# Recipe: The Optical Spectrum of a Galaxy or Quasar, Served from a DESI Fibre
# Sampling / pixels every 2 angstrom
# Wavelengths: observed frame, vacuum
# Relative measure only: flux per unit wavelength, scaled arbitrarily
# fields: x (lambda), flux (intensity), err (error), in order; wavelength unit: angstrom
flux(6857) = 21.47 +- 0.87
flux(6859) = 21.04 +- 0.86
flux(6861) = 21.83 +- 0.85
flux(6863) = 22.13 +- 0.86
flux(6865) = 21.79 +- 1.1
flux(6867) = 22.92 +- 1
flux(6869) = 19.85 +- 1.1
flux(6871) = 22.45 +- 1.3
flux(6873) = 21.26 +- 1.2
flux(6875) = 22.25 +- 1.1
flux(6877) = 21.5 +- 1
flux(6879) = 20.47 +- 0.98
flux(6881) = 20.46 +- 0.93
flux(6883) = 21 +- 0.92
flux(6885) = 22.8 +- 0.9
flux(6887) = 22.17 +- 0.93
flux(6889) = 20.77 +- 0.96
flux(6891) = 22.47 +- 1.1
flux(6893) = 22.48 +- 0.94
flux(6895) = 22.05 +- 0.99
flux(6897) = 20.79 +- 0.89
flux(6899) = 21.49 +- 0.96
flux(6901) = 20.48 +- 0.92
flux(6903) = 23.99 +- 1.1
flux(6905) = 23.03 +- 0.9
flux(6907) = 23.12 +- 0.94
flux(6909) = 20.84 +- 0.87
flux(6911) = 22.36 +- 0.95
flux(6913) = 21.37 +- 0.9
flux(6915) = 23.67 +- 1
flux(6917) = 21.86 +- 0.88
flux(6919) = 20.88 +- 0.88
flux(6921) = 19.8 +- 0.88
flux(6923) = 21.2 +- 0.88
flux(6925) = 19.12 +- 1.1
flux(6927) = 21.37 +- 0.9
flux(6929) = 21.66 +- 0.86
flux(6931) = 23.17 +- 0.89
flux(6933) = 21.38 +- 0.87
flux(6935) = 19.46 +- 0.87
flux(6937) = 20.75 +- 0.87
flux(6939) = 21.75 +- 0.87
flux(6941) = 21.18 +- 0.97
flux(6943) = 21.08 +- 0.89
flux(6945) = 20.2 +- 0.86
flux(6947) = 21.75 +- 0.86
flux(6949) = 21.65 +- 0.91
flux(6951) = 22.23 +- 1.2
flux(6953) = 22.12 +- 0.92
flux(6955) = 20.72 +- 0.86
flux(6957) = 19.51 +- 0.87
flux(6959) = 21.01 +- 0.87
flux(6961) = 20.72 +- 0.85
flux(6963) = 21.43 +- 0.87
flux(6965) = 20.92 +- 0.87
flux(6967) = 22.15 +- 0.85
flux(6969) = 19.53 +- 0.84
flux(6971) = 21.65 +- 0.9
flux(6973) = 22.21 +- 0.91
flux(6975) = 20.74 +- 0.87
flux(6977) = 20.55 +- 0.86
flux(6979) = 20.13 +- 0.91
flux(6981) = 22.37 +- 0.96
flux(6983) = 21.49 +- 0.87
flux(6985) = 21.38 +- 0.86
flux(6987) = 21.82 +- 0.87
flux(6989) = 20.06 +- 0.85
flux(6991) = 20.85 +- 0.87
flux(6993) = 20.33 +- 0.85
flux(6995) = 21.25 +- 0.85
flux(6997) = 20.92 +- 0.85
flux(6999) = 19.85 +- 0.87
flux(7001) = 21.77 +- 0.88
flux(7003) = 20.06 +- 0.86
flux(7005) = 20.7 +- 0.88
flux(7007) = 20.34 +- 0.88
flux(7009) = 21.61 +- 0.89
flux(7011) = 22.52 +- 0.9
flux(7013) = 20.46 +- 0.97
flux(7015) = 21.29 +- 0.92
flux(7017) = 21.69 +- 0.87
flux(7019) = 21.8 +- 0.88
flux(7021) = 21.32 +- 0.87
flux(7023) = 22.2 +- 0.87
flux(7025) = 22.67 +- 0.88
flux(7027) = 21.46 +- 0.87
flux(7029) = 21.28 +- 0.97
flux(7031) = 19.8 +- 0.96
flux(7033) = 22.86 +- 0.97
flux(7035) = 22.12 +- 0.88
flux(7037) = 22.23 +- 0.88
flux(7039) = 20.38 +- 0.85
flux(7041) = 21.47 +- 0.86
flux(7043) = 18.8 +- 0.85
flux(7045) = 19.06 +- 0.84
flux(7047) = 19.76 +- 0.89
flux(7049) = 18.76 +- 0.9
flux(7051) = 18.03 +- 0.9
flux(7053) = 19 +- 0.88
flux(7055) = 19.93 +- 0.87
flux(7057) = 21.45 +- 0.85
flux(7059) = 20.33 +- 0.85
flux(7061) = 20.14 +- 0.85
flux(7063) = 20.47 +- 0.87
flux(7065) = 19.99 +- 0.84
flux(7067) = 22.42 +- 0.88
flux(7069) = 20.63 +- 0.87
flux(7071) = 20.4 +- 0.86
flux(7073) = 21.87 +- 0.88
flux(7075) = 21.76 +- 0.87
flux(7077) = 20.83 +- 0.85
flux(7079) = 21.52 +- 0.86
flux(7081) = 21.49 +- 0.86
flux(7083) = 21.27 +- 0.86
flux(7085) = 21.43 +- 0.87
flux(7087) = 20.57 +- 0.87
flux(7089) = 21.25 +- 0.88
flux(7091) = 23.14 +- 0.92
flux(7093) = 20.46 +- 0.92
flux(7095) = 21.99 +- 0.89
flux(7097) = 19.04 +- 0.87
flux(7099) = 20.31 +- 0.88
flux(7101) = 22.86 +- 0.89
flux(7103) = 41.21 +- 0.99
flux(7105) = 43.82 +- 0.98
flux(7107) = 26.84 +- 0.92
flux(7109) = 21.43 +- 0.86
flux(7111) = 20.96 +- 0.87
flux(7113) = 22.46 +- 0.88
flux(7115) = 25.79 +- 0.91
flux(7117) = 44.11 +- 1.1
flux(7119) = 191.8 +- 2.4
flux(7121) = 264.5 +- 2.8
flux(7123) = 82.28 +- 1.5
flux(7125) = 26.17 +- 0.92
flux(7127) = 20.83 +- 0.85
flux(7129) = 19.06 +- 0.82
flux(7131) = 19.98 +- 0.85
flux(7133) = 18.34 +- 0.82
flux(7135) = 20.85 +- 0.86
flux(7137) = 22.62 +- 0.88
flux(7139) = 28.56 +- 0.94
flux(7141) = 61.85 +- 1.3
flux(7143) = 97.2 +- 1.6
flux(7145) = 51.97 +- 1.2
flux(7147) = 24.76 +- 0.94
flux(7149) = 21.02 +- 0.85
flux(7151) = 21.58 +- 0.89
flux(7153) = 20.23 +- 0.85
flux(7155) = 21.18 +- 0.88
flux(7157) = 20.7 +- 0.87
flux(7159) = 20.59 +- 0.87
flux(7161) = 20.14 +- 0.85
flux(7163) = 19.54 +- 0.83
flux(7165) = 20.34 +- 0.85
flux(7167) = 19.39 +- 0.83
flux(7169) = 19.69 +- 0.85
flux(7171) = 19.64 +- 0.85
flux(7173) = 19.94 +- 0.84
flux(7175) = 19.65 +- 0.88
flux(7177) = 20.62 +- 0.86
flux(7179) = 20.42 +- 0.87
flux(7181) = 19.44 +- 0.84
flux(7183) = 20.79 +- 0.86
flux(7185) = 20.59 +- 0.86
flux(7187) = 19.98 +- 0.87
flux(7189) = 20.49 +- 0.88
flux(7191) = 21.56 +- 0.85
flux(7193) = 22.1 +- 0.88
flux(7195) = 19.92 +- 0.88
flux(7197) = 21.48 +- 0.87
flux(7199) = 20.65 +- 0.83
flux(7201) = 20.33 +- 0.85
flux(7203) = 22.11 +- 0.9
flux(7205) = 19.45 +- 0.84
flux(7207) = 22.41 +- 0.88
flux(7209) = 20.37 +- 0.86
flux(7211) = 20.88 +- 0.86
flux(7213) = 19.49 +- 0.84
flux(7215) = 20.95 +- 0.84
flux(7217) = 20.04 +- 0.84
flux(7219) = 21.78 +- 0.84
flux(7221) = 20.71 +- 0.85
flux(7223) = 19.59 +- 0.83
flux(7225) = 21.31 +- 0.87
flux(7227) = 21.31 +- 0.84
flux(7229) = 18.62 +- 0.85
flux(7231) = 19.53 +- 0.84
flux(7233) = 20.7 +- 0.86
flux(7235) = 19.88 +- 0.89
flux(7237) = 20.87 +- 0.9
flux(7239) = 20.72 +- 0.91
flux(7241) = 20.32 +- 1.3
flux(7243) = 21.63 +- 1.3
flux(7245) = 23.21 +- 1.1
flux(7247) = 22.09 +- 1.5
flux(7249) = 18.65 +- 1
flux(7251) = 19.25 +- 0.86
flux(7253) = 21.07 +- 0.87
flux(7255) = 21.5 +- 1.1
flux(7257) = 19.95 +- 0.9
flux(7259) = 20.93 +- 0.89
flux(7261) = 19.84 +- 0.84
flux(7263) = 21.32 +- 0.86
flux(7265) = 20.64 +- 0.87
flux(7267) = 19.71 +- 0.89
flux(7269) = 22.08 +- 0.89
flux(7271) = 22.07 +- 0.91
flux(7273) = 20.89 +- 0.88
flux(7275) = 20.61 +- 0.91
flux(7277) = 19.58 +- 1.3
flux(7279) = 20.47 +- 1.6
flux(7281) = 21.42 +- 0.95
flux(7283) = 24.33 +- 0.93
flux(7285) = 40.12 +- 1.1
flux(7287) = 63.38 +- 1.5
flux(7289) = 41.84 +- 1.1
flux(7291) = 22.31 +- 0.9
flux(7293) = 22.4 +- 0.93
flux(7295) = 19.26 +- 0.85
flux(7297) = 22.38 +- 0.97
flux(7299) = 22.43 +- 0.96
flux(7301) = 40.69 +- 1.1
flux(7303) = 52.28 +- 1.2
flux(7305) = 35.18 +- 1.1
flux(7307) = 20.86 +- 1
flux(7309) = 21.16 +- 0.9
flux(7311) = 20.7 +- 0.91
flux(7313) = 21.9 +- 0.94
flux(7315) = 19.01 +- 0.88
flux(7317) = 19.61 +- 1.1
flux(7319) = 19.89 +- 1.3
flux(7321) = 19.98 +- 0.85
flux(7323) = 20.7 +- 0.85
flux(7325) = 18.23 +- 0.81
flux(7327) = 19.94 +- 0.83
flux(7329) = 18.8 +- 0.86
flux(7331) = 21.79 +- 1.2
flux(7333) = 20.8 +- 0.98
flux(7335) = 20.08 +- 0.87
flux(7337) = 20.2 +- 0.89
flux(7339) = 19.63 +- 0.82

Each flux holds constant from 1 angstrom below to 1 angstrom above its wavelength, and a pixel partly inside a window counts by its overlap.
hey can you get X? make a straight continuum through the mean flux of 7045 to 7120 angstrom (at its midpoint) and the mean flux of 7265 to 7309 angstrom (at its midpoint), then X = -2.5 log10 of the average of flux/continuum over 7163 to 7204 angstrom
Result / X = 0.330 mag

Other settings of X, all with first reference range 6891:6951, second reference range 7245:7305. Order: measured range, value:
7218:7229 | 0.210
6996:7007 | 0.094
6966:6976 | 0.044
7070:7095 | 0.102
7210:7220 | 0.211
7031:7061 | 0.138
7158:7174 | 0.223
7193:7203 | 0.188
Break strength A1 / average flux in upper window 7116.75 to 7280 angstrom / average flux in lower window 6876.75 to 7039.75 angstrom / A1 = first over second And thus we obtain 1.3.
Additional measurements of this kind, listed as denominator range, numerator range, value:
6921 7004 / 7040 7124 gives 1.61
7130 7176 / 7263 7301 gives 0.96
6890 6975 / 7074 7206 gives 1.48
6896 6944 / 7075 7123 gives 2.00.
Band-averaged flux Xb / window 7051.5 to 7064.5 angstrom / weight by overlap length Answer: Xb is 20.1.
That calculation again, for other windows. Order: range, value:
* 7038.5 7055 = 19.4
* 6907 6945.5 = 21.3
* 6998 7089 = 20.9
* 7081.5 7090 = 21.2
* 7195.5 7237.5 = 20.6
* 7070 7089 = 21.2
